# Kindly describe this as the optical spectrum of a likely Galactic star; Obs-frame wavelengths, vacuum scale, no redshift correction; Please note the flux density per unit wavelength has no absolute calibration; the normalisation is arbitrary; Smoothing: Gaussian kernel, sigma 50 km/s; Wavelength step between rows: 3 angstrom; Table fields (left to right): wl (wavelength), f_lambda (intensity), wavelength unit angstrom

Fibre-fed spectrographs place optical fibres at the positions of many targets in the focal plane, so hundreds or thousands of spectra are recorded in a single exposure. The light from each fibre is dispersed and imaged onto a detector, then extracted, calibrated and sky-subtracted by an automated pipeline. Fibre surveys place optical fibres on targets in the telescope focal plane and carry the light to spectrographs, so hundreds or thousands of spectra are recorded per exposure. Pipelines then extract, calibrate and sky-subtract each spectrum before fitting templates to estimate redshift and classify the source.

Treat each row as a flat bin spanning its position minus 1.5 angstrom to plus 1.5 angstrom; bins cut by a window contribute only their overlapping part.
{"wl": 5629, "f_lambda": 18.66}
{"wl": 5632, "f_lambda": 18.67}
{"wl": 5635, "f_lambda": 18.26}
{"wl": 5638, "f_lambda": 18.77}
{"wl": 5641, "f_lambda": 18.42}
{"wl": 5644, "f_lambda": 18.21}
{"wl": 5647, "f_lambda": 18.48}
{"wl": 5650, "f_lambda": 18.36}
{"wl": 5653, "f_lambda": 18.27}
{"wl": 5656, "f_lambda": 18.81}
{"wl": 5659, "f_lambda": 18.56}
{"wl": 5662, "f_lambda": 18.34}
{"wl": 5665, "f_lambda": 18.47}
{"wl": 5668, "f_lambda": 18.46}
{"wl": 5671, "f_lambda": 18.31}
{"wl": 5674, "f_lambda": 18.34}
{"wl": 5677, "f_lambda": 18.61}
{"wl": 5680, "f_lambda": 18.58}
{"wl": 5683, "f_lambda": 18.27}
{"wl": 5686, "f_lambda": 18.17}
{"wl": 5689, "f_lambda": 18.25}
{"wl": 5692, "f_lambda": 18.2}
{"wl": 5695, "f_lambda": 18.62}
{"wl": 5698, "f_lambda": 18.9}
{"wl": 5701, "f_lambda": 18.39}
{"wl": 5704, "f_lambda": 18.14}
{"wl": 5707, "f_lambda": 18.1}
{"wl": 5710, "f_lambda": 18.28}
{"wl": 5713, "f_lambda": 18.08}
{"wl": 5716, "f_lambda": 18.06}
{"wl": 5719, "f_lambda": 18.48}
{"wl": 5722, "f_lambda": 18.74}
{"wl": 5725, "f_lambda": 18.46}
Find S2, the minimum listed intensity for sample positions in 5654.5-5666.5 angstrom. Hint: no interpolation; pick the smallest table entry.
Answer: 18.34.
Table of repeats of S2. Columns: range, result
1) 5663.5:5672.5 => 18.31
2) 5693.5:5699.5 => 18.62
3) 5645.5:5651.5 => 18.36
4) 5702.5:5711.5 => 18.1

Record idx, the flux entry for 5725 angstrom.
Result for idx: 18.46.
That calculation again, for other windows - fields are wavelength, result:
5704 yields 18.14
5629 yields 18.66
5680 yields 18.58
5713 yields 18.08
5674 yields 18.34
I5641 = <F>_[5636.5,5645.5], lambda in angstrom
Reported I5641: 18.5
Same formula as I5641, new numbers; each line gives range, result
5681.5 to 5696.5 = 18.3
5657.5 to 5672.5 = 18.4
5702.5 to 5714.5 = 18.2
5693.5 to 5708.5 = 18.4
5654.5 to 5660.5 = 18.7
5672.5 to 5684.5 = 18.4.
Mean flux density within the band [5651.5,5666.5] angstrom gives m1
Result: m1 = 18.5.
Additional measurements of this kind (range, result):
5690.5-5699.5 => 18.6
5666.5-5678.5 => 18.4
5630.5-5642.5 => 18.5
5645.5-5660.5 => 18.5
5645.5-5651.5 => 18.4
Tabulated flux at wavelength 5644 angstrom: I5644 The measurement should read 18.21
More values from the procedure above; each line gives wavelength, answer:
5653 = 18.27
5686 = 18.17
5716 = 18.06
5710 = 18.28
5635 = 18.26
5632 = 18.67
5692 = 18.2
